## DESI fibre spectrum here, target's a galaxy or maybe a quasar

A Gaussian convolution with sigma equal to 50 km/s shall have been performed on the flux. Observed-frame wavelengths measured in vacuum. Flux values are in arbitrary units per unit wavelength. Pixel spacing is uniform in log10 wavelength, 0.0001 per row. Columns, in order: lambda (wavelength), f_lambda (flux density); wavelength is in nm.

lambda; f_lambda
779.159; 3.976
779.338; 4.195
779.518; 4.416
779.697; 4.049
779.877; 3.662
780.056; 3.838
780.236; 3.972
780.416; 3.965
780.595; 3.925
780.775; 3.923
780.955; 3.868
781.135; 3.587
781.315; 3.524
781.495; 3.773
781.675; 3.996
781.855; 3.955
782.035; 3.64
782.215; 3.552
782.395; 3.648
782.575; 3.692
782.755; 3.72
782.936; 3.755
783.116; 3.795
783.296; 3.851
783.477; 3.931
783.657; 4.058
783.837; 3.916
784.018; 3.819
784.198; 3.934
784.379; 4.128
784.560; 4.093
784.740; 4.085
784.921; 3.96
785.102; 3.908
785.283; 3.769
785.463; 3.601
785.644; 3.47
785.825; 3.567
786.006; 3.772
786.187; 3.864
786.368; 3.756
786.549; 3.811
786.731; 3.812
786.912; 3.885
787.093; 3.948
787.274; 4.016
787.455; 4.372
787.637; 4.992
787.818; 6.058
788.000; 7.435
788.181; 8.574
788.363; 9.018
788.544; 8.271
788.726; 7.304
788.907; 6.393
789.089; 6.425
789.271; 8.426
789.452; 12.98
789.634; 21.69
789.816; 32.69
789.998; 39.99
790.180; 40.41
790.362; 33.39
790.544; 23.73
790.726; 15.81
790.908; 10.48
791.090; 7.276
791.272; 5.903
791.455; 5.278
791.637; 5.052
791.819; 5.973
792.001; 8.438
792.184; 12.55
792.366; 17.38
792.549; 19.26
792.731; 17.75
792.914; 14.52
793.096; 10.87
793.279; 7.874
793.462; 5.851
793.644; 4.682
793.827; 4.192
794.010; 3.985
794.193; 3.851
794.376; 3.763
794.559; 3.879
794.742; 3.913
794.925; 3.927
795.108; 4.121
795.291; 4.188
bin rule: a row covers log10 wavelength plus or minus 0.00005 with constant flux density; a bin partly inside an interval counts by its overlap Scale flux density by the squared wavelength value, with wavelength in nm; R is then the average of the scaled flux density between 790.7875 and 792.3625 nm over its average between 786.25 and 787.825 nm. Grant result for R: 2.01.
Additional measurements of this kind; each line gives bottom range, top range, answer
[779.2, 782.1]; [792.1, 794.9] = 2.34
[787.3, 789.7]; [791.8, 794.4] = 1.16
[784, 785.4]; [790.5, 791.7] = 2.59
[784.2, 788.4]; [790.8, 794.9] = 1.85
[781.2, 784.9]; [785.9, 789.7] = 1.76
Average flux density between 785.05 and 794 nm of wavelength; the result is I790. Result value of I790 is 10.4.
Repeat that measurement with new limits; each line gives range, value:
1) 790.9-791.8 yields 6.39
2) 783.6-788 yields 4.09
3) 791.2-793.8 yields 9.98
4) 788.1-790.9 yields 18.1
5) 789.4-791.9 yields 18.7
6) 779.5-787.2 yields 3.84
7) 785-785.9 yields 3.67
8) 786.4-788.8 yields 5.75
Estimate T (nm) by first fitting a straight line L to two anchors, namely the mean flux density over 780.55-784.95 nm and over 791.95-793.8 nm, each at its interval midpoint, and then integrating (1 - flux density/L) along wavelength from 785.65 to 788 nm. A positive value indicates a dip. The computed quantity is 0.932 nm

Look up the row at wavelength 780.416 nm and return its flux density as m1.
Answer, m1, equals 3.965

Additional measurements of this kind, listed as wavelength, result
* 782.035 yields 3.64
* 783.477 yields 3.931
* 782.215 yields 3.552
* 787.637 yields 4.992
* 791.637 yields 5.052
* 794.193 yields 3.851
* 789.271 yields 8.426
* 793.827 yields 4.192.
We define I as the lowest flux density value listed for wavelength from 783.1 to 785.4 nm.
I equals 3.769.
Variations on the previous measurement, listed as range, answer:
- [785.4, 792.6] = 3.47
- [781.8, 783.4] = 3.552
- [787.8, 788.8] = 6.058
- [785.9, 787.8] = 3.756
